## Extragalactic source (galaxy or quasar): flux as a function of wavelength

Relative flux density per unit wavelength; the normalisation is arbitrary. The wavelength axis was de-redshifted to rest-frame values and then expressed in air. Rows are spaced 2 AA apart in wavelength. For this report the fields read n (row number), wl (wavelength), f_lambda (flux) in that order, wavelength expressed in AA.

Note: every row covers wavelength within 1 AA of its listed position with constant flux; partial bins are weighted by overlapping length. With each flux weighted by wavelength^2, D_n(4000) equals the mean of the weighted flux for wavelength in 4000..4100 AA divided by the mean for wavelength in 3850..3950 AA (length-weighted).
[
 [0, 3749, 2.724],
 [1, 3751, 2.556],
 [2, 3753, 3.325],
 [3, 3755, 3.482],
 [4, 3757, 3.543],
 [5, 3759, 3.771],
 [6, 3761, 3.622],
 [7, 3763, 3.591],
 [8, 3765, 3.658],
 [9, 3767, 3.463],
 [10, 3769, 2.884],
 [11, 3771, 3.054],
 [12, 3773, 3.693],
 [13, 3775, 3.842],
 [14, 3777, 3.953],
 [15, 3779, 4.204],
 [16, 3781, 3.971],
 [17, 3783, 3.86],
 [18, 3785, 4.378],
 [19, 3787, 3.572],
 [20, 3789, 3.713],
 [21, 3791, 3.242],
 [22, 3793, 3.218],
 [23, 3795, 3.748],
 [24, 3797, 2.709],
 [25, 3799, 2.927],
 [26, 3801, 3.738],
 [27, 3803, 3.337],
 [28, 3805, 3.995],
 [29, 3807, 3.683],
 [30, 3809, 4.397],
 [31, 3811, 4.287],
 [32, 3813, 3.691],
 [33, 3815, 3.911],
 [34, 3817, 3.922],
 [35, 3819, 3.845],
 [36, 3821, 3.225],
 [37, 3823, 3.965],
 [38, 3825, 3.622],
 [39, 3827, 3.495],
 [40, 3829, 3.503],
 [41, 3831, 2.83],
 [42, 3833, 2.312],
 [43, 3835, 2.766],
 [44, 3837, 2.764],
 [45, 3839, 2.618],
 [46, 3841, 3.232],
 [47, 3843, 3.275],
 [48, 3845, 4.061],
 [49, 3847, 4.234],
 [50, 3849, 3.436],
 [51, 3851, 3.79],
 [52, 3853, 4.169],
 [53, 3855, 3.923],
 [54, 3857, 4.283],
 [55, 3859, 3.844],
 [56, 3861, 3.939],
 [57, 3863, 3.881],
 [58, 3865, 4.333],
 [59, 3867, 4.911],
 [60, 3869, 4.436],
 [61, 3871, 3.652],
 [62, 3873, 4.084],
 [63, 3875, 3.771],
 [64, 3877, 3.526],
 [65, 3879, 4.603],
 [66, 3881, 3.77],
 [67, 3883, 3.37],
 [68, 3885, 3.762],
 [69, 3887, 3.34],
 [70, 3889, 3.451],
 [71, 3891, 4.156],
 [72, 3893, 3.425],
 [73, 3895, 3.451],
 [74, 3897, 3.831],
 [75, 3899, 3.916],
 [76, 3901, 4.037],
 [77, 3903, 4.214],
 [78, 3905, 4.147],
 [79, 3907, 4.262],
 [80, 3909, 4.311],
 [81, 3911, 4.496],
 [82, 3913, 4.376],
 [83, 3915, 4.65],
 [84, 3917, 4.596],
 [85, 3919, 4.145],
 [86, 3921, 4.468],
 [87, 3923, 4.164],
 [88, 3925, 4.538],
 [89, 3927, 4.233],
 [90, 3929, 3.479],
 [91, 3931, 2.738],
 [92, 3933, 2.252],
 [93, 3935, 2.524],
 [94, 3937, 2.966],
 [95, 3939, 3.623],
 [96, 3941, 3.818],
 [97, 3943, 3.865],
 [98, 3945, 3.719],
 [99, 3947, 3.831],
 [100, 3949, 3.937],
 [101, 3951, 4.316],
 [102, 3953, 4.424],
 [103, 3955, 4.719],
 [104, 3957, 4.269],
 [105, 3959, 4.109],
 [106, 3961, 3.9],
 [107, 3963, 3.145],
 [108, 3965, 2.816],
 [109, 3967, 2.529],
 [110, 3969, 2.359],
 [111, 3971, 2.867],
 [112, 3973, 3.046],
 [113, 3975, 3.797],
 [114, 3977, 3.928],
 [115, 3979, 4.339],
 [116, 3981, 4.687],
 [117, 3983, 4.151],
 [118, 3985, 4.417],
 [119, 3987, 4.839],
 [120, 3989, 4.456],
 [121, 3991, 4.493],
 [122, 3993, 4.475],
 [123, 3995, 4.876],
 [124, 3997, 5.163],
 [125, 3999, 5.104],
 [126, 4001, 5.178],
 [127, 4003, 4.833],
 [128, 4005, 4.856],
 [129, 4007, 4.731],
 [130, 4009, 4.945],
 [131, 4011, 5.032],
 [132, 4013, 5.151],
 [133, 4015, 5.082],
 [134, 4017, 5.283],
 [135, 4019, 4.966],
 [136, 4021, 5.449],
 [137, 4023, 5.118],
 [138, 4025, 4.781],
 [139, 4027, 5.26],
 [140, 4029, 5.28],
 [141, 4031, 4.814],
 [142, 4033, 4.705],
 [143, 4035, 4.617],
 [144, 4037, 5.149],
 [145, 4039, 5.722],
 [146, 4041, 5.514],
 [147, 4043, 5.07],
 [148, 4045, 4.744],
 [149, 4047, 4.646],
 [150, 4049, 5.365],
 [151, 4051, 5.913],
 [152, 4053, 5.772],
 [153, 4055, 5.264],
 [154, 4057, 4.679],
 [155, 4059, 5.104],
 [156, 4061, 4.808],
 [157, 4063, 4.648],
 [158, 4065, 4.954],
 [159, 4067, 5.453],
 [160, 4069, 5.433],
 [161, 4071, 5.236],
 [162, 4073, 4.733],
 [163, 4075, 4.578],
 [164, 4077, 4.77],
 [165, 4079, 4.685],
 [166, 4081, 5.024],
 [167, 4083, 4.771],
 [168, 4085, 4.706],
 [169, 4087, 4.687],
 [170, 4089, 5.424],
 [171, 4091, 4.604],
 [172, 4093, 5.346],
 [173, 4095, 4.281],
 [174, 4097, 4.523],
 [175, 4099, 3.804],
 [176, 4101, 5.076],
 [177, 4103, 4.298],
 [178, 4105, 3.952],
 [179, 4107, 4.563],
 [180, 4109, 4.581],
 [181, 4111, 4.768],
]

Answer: 1.38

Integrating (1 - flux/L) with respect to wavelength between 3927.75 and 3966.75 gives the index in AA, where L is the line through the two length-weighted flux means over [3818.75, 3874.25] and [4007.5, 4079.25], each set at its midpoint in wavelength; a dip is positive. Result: 7.1 AA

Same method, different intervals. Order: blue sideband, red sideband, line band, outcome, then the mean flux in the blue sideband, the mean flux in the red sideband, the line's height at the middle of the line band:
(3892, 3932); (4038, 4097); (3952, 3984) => 5.2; 4.07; 5.02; 4.42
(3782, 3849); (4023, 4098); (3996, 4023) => -2.1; 3.52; 5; 4.69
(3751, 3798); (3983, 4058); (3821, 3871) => 4.4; 3.56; 5.01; 3.98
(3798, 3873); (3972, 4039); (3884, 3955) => 5.7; 3.69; 4.77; 4.22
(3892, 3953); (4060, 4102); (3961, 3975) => 4.1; 3.89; 4.84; 4.16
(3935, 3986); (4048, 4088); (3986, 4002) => -2.7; 3.72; 5.03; 4.13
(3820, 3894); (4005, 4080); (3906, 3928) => -1.4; 3.67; 5.06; 4.12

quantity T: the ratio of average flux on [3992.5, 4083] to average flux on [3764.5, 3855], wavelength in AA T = 1.42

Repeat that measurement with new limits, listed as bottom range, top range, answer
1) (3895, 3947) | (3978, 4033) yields 1.26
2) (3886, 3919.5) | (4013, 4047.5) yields 1.26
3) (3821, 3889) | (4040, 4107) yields 1.33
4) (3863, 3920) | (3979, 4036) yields 1.21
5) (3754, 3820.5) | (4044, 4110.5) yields 1.33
